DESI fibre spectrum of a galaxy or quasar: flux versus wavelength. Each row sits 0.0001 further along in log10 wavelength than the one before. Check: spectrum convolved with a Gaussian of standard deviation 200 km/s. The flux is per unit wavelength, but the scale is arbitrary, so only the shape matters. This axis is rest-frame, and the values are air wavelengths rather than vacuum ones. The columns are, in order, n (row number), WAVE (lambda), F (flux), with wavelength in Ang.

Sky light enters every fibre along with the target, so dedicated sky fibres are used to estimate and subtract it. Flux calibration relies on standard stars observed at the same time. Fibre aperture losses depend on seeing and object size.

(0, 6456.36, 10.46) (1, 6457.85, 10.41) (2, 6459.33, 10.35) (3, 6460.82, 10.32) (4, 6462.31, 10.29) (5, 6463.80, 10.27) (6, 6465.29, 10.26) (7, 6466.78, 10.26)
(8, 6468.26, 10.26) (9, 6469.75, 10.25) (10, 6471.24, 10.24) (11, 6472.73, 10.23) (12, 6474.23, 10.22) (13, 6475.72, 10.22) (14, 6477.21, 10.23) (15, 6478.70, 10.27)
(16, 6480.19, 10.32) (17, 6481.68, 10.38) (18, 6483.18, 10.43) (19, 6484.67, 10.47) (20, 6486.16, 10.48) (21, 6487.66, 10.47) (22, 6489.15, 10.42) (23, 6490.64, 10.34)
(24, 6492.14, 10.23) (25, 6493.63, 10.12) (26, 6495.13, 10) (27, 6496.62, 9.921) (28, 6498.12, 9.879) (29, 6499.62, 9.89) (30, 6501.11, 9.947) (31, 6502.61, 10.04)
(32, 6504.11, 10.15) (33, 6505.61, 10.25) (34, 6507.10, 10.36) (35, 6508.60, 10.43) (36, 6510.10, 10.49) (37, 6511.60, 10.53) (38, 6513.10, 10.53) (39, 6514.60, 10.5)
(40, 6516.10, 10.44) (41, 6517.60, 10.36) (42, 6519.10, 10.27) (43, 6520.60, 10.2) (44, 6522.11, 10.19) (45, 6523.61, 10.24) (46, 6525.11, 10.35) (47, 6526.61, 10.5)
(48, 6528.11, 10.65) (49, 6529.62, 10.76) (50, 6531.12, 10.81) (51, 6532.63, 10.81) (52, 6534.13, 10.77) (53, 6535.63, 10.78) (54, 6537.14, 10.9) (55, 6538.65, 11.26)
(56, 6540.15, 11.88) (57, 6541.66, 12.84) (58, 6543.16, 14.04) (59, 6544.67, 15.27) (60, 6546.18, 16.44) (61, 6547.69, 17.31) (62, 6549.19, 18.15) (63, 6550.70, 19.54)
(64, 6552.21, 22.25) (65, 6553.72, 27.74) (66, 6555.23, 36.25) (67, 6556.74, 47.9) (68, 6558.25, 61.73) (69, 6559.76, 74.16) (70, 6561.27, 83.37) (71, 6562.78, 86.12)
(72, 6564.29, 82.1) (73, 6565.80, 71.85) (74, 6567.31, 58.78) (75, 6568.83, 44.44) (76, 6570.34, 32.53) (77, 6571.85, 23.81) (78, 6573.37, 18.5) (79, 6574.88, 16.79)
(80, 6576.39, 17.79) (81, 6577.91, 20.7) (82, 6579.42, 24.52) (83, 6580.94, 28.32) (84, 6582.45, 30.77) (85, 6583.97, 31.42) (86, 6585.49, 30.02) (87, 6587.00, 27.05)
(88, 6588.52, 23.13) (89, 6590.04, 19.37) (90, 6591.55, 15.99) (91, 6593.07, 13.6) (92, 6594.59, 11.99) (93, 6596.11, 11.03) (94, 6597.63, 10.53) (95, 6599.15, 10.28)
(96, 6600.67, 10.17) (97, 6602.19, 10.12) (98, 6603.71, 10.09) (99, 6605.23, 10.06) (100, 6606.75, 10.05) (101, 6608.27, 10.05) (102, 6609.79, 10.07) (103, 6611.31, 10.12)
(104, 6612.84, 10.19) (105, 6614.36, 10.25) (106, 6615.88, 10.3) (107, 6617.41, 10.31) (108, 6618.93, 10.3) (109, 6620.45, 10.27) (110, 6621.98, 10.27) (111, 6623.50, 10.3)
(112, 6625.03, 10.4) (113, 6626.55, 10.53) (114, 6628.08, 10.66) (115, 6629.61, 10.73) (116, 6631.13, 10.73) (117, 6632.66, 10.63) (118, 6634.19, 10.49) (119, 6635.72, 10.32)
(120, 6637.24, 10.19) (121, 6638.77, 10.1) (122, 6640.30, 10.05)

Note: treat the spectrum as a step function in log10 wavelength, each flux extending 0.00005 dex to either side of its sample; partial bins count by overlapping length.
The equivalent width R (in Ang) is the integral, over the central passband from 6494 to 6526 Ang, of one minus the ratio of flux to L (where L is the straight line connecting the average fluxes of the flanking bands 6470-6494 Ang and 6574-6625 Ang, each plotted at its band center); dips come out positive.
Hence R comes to 3.5 Ang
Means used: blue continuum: 10.3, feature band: 10.2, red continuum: 15.3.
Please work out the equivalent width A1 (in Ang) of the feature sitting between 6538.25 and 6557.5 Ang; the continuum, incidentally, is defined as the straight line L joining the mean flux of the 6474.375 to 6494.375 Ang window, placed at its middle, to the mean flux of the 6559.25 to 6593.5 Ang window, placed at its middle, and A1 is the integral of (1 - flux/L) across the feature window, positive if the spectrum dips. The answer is 5.8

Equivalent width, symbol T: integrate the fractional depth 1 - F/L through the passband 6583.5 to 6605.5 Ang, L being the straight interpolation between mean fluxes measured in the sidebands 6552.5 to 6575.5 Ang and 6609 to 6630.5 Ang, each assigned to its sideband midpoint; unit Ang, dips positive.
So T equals 10.0 Ang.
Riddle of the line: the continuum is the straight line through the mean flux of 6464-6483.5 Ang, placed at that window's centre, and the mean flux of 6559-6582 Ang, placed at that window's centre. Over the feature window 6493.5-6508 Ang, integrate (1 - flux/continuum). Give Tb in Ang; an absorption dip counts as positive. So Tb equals 7.2 Ang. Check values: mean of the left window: 10.3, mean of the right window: 45.4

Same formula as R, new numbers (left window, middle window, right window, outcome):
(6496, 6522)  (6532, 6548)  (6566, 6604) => 2.8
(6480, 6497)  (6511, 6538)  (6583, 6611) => 3.2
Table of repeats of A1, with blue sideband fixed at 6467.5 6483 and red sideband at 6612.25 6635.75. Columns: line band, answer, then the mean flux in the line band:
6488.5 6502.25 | 0.3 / 10.1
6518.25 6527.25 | 0.0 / 10.3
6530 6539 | -0.5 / 10.9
